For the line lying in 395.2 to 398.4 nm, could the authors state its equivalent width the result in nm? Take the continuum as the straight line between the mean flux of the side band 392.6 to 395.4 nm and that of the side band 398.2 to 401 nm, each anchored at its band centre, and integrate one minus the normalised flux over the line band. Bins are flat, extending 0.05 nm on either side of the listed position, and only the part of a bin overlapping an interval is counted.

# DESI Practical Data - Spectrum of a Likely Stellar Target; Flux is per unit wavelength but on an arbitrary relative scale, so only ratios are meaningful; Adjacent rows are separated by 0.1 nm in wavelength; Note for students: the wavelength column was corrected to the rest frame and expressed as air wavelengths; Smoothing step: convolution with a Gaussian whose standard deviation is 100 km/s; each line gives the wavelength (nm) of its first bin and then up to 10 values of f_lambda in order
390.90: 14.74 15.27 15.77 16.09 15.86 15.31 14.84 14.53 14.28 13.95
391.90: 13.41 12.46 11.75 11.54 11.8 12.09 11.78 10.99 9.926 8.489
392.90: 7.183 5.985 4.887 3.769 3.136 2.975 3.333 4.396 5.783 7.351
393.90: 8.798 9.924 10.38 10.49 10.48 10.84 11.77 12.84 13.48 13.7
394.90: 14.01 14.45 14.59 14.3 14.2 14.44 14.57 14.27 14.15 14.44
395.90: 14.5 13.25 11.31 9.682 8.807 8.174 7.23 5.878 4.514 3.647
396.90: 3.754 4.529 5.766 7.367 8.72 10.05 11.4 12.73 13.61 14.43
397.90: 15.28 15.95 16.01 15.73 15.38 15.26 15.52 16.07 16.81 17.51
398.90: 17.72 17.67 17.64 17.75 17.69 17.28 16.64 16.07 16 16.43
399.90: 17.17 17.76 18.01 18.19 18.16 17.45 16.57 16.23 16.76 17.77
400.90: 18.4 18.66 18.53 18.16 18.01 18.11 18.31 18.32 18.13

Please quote 0.47 nm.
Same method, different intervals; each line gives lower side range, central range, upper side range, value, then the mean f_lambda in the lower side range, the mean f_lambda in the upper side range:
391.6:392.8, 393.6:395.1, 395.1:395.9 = 0.30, 12.1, 14.4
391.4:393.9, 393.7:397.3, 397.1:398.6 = 0.24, 9.31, 13.2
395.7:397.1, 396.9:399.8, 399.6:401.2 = -0.25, 8.55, 17.5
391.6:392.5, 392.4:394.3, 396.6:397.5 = 0.62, 12.7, 6.33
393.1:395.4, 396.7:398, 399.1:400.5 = 0.44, 9.77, 17.3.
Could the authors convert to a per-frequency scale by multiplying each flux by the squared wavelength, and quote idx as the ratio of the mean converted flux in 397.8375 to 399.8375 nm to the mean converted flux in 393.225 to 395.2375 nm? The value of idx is 1.7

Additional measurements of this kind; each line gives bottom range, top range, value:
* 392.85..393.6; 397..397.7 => 2.13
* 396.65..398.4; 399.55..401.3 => 1.66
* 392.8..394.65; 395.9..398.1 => 1.30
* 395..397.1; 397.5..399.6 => 1.55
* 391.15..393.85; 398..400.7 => 1.76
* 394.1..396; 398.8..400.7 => 1.32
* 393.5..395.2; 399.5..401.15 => 1.67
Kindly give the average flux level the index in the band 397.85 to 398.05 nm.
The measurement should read 15.6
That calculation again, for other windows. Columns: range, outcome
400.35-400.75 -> 16.8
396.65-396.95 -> 3.97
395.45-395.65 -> 14.4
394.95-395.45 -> 14.4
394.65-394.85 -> 13.6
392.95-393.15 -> 5.44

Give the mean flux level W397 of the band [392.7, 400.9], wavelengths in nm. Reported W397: 12.3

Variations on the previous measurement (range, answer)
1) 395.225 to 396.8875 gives 10.7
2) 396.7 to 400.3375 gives 14.2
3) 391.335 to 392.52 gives 13.2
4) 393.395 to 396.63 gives 11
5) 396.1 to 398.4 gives 10.1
